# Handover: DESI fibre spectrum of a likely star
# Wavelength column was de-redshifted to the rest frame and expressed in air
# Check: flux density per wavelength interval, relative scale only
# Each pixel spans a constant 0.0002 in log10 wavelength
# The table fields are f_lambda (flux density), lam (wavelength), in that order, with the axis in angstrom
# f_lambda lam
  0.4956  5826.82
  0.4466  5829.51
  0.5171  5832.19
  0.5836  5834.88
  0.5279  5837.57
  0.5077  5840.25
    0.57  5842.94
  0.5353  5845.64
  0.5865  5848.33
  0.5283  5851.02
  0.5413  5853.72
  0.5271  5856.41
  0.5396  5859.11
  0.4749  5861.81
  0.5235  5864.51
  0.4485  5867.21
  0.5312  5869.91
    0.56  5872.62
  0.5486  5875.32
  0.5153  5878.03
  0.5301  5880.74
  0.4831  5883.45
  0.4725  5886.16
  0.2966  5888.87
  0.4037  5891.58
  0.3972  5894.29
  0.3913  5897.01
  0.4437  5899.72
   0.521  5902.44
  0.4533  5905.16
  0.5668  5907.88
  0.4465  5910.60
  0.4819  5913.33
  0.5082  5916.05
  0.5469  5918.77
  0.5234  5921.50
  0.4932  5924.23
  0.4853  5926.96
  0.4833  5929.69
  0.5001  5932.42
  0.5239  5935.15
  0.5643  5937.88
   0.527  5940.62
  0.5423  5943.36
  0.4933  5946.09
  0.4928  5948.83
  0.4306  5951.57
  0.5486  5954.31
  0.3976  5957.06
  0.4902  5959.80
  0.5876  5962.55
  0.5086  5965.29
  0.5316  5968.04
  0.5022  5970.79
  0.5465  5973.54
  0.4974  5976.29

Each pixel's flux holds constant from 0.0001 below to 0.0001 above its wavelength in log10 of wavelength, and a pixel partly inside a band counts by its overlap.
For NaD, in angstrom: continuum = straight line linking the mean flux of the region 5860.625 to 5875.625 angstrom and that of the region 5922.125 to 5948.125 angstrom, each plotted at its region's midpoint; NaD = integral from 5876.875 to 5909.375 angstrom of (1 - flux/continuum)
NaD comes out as 3.6 angstrom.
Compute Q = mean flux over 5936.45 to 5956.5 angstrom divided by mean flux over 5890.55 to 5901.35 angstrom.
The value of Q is 1.24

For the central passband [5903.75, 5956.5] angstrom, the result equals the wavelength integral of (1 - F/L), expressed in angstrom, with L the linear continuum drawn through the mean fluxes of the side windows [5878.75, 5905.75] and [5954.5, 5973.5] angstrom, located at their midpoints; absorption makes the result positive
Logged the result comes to -3.1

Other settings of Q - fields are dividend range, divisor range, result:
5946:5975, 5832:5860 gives 0.93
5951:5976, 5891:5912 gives 1.11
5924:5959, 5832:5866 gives 0.93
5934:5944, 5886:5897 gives 1.41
